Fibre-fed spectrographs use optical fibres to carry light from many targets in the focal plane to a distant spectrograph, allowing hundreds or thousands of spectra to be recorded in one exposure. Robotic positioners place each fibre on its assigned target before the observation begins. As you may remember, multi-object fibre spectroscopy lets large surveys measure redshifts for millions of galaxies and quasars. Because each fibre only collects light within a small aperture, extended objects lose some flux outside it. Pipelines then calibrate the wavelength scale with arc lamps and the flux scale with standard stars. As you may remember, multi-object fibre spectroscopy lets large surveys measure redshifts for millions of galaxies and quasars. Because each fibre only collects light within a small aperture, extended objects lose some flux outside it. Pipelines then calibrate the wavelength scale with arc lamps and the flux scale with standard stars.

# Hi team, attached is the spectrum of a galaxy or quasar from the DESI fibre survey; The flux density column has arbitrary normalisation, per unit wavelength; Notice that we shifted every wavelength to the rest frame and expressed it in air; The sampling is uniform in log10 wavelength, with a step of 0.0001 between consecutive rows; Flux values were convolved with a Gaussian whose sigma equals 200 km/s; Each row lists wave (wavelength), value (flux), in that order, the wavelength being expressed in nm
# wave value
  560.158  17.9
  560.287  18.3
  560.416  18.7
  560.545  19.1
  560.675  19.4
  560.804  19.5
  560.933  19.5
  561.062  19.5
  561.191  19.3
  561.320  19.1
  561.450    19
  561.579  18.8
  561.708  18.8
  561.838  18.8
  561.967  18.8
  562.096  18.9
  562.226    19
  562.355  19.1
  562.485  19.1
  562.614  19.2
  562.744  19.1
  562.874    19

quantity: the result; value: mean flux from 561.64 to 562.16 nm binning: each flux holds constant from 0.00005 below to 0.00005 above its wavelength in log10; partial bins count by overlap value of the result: 18.8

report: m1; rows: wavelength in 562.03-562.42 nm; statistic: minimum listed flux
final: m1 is 18.9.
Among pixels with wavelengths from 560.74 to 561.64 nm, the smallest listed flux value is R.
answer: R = 18.8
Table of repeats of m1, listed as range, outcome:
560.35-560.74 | 18.7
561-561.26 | 19.3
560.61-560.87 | 19.4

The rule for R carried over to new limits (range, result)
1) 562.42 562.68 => 19.1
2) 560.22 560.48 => 18.3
